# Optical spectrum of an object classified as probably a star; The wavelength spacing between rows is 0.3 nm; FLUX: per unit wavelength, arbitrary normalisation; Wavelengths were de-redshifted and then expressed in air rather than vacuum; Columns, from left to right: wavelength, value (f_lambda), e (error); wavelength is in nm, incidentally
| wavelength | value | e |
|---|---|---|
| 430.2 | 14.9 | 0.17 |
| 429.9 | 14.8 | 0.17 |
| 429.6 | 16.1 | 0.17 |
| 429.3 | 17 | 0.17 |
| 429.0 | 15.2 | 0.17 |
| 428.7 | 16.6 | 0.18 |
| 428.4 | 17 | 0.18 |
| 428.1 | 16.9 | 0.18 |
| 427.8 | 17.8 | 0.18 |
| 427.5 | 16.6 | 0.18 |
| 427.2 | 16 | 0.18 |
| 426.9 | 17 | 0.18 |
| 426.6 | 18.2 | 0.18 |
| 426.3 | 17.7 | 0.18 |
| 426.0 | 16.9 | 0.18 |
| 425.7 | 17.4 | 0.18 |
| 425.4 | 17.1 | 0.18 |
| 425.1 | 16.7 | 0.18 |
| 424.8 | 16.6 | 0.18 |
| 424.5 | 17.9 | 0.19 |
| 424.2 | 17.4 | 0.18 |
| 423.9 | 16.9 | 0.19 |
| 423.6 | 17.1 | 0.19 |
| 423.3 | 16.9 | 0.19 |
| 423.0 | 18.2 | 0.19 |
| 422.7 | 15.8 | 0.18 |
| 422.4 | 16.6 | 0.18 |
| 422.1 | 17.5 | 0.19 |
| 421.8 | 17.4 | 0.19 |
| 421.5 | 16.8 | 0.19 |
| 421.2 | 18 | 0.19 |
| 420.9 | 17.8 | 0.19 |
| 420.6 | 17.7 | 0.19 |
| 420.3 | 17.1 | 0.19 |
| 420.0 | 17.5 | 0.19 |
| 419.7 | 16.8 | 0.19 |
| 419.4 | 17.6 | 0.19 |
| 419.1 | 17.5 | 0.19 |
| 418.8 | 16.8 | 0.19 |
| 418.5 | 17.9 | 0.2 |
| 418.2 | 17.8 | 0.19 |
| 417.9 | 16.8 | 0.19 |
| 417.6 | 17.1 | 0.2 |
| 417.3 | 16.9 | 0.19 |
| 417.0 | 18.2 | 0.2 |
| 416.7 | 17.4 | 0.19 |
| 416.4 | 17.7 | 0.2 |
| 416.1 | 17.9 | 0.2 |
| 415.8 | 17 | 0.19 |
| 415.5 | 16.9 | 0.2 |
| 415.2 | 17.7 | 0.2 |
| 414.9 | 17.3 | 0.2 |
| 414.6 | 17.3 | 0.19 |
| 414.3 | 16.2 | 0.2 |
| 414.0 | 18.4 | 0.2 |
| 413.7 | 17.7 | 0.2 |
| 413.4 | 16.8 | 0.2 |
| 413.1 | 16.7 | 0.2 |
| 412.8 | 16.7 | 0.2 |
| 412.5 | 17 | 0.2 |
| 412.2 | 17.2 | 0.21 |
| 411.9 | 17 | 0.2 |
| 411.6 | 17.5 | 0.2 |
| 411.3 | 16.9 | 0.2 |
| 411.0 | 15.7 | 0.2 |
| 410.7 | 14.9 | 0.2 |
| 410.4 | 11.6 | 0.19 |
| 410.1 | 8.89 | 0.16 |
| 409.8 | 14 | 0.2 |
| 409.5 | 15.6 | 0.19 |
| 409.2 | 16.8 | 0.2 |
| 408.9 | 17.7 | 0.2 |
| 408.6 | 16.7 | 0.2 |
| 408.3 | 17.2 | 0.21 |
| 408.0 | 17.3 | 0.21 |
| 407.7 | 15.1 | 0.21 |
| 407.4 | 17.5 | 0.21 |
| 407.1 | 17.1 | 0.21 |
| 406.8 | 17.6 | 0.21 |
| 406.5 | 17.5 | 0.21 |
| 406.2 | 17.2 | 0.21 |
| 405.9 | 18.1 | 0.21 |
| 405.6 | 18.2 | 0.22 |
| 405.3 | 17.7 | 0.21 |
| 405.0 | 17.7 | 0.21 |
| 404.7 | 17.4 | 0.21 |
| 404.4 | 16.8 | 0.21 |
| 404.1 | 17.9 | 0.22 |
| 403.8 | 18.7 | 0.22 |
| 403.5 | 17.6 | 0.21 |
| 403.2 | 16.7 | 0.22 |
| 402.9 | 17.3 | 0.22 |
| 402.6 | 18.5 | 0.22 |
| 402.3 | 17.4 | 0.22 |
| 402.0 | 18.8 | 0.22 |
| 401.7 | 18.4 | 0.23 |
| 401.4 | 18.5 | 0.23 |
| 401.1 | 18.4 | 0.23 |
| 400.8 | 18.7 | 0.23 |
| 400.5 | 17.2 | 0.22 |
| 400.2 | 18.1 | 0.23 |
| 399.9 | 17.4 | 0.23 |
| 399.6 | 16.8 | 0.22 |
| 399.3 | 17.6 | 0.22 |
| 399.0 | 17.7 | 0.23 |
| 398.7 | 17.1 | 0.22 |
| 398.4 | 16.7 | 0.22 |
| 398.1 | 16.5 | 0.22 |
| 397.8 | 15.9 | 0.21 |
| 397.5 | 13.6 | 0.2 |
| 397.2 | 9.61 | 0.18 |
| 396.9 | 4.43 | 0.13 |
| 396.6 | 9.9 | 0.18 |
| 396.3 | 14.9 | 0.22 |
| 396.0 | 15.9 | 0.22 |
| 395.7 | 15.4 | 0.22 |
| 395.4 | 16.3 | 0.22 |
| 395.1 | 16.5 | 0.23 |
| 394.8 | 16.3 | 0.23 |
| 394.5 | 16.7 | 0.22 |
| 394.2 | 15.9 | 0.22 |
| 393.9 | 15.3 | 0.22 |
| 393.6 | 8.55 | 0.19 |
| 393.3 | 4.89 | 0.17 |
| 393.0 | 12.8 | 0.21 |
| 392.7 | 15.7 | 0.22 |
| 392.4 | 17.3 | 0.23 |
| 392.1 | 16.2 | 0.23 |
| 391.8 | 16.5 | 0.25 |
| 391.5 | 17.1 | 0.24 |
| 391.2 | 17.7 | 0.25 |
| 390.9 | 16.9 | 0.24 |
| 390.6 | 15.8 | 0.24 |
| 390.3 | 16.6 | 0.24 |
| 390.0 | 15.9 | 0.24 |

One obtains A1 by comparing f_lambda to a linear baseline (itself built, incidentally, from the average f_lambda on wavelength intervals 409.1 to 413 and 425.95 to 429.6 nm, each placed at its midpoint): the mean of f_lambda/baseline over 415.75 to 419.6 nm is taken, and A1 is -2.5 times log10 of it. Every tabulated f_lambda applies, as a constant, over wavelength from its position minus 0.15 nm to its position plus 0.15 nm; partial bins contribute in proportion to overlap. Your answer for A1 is -0.10 mag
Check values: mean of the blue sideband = 15.4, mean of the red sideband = 16.9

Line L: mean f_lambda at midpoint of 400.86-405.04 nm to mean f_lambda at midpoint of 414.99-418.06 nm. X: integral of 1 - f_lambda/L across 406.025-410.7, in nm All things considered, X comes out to 0.49 nm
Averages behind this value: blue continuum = 17.9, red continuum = 17.4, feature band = 15.8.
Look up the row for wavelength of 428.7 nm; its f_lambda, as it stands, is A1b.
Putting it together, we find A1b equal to 16.6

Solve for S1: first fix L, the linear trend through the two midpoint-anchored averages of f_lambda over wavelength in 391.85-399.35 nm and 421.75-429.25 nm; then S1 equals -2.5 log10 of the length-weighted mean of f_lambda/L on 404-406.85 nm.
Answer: -0.161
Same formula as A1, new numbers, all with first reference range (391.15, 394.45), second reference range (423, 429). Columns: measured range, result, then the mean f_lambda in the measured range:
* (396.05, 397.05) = 0.37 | 10.4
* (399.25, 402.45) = -0.20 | 17.9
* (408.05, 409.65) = -0.08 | 16.8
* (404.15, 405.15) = -0.14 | 17.4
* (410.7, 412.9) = -0.06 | 16.7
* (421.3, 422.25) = -0.04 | 17.3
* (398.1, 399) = -0.15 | 17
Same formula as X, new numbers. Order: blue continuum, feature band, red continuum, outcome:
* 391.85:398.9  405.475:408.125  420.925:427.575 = -0.35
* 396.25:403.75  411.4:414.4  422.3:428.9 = -0.09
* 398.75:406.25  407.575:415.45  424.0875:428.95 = 0.57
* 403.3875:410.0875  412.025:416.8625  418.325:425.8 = -0.04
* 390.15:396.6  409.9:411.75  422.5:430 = 0.21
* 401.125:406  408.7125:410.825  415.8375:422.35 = 0.41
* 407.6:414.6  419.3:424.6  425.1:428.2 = -0.14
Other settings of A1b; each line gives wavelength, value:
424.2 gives 17.4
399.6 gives 16.8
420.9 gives 17.8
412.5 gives 17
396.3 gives 14.9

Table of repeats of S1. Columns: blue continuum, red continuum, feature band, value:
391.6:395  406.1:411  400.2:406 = -0.17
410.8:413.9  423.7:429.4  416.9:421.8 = -0.03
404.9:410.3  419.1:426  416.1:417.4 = -0.04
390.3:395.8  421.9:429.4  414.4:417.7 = -0.06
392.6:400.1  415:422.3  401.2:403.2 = -0.19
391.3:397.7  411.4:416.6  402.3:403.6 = -0.15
